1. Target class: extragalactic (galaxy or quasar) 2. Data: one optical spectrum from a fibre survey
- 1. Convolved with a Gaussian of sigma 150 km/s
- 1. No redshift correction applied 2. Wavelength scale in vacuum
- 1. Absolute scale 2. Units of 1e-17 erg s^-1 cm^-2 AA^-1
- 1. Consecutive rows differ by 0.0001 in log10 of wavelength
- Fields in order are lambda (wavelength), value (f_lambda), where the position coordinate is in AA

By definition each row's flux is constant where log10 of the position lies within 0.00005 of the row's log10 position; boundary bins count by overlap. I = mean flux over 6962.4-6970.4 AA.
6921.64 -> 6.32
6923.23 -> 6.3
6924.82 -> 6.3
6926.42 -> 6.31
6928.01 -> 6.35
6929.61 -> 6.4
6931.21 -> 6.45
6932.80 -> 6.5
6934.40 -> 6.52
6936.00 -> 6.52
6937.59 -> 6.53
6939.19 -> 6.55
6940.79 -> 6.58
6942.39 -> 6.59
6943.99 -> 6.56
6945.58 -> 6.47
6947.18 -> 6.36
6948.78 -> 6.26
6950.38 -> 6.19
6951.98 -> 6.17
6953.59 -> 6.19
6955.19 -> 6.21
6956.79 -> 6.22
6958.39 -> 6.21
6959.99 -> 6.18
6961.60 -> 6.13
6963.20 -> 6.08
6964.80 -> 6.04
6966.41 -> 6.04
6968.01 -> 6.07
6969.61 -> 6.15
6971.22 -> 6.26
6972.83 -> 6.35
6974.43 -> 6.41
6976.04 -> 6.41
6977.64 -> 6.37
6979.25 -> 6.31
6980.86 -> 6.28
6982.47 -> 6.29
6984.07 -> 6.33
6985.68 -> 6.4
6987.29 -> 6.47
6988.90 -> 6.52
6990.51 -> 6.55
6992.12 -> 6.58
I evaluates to 6.08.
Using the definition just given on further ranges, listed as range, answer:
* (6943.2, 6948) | 6.47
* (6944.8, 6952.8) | 6.28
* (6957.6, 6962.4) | 6.17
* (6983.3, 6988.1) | 6.4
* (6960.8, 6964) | 6.11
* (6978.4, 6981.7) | 6.28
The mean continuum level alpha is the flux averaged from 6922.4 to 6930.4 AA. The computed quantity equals 6.33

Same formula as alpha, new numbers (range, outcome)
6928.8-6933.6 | 6.44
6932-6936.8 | 6.52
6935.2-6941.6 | 6.54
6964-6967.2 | 6.03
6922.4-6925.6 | 6.32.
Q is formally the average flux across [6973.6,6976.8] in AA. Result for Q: 6.41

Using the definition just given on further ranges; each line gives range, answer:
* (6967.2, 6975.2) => 6.25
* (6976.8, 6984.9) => 6.32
